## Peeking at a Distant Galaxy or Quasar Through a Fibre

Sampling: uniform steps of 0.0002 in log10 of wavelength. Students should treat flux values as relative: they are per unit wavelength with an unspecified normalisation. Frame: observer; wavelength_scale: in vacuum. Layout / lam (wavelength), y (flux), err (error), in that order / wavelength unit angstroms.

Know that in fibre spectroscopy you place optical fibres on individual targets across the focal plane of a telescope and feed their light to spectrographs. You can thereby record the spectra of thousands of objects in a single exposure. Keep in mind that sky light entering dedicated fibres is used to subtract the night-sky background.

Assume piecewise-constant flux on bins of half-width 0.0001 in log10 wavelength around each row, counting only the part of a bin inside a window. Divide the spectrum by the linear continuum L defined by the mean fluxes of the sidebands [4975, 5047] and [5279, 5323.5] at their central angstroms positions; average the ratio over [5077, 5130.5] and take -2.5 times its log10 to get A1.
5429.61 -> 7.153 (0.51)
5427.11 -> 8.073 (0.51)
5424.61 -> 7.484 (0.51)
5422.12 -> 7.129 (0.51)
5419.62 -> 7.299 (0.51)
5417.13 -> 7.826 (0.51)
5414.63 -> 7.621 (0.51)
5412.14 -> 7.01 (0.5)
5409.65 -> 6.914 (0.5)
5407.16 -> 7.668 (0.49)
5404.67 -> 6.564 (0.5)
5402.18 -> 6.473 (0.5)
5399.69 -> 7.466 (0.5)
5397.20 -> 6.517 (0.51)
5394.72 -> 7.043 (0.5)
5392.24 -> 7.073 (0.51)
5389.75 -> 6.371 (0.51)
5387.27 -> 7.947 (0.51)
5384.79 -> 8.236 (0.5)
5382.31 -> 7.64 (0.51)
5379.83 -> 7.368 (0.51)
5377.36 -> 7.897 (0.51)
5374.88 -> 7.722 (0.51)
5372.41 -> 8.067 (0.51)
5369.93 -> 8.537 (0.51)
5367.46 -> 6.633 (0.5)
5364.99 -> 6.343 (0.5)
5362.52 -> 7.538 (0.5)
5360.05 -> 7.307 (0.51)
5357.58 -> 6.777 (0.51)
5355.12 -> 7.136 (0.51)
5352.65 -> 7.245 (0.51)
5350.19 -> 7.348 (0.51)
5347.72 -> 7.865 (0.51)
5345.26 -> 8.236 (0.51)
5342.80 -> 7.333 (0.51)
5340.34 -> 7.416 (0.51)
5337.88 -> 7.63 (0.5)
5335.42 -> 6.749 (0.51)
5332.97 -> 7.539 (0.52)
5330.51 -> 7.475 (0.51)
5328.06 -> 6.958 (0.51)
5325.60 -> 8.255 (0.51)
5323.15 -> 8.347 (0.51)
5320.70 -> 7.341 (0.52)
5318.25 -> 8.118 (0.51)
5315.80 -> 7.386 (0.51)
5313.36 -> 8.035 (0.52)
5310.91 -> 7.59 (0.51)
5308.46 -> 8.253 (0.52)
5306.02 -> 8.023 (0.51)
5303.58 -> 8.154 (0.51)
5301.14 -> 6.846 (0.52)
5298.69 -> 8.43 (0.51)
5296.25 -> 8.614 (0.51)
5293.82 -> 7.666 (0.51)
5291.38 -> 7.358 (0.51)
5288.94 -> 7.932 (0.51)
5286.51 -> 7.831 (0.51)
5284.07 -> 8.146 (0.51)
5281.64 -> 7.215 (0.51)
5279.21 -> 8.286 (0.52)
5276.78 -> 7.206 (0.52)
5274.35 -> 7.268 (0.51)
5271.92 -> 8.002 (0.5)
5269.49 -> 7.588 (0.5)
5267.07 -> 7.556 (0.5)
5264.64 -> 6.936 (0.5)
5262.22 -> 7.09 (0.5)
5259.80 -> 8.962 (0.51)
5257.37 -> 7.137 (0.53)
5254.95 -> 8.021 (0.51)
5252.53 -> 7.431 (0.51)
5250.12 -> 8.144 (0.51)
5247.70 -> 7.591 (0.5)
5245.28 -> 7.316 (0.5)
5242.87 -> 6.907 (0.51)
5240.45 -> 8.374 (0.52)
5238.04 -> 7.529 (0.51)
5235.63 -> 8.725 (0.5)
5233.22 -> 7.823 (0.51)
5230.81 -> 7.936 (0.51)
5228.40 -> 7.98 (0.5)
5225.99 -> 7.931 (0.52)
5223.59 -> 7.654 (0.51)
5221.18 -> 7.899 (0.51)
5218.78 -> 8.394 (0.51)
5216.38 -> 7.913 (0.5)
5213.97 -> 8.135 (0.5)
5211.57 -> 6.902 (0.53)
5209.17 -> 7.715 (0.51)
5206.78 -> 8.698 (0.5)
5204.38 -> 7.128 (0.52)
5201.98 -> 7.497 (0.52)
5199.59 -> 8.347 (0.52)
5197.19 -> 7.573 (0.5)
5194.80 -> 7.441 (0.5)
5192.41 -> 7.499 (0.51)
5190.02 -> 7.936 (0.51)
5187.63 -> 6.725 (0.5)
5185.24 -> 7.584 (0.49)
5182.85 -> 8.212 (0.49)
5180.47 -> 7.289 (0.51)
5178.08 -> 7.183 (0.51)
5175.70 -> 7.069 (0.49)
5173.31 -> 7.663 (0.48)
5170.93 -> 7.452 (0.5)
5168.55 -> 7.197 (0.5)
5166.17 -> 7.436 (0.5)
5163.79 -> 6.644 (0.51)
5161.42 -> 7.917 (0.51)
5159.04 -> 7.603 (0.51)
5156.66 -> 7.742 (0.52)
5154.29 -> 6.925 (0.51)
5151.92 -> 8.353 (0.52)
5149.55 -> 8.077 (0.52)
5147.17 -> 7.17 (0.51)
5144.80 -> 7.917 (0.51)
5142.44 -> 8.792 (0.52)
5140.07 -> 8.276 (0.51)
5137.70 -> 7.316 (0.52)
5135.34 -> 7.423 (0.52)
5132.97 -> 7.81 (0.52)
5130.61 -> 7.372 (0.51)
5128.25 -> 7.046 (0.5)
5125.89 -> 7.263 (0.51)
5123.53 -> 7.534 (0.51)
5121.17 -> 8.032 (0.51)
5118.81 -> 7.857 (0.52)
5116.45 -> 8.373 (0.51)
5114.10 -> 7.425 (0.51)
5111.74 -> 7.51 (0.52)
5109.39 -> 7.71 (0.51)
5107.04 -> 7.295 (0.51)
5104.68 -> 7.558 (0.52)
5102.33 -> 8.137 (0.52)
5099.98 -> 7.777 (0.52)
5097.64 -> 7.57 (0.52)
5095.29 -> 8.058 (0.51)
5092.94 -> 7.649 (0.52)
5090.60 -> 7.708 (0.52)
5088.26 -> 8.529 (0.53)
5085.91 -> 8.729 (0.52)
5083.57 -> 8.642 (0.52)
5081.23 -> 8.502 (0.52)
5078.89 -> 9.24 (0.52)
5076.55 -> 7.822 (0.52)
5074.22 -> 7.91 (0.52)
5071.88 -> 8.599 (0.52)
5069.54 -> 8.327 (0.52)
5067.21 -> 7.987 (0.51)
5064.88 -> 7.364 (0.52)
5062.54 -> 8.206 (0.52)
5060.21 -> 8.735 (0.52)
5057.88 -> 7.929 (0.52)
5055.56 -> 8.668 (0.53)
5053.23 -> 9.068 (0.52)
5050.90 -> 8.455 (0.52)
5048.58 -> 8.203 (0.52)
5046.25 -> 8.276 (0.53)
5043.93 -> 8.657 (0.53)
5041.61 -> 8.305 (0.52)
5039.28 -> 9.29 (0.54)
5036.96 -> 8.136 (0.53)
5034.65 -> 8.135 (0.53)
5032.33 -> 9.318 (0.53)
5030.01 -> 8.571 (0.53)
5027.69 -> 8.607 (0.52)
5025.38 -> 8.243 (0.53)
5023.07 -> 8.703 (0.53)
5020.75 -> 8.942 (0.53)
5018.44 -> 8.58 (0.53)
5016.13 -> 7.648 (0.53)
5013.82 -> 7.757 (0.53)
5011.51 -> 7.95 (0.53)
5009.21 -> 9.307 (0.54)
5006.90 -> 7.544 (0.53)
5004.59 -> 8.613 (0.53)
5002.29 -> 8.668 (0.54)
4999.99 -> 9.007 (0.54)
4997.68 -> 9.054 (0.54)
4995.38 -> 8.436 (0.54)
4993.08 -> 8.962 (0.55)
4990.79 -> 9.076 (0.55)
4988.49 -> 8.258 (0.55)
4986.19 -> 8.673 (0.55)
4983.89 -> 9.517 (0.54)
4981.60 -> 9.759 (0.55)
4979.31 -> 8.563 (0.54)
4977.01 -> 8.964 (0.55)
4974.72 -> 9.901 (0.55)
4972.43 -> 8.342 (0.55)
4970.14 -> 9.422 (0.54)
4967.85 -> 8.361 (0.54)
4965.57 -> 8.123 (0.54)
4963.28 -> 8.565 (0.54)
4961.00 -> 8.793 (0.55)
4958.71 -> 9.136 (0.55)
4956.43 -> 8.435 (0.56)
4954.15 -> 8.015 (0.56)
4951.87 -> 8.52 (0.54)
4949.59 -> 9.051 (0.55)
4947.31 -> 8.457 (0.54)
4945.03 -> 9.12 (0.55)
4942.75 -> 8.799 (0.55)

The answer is 0.07 mag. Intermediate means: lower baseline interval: 8.65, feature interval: 7.9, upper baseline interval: 7.85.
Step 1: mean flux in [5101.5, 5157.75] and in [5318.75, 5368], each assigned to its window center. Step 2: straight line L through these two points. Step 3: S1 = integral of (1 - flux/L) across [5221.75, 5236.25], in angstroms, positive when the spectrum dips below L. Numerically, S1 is -0.8 angstroms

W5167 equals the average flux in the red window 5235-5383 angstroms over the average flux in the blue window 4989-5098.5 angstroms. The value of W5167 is 0.9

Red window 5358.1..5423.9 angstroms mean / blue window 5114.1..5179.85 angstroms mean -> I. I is 1.0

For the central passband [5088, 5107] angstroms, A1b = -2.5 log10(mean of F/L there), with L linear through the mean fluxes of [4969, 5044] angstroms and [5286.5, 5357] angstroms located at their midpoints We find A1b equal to 0.080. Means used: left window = 8.69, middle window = 7.81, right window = 7.68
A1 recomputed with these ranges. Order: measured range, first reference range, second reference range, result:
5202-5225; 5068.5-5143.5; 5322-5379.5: -0.01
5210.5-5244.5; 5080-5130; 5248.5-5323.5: -0.01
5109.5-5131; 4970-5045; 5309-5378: 0.09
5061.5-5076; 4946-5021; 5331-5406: 0.04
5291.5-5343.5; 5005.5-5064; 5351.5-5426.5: -0.03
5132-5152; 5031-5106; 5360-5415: 0.03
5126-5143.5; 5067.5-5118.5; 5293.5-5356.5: 0.04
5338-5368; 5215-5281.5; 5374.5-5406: 0.01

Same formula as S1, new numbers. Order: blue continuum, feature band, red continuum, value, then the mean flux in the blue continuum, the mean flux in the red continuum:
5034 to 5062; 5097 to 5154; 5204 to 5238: 3.6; 8.49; 7.92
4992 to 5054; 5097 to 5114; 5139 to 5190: 0.7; 8.53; 7.59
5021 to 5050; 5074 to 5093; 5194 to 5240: 0.0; 8.55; 7.87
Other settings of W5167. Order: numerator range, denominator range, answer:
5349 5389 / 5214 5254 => 0.95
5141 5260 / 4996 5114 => 0.93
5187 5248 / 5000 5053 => 0.92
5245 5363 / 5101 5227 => 1.00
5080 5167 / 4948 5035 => 0.90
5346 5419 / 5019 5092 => 0.87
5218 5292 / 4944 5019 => 0.89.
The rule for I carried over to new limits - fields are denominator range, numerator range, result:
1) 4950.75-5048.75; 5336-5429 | 0.85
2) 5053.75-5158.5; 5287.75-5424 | 0.94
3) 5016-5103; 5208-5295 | 0.93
